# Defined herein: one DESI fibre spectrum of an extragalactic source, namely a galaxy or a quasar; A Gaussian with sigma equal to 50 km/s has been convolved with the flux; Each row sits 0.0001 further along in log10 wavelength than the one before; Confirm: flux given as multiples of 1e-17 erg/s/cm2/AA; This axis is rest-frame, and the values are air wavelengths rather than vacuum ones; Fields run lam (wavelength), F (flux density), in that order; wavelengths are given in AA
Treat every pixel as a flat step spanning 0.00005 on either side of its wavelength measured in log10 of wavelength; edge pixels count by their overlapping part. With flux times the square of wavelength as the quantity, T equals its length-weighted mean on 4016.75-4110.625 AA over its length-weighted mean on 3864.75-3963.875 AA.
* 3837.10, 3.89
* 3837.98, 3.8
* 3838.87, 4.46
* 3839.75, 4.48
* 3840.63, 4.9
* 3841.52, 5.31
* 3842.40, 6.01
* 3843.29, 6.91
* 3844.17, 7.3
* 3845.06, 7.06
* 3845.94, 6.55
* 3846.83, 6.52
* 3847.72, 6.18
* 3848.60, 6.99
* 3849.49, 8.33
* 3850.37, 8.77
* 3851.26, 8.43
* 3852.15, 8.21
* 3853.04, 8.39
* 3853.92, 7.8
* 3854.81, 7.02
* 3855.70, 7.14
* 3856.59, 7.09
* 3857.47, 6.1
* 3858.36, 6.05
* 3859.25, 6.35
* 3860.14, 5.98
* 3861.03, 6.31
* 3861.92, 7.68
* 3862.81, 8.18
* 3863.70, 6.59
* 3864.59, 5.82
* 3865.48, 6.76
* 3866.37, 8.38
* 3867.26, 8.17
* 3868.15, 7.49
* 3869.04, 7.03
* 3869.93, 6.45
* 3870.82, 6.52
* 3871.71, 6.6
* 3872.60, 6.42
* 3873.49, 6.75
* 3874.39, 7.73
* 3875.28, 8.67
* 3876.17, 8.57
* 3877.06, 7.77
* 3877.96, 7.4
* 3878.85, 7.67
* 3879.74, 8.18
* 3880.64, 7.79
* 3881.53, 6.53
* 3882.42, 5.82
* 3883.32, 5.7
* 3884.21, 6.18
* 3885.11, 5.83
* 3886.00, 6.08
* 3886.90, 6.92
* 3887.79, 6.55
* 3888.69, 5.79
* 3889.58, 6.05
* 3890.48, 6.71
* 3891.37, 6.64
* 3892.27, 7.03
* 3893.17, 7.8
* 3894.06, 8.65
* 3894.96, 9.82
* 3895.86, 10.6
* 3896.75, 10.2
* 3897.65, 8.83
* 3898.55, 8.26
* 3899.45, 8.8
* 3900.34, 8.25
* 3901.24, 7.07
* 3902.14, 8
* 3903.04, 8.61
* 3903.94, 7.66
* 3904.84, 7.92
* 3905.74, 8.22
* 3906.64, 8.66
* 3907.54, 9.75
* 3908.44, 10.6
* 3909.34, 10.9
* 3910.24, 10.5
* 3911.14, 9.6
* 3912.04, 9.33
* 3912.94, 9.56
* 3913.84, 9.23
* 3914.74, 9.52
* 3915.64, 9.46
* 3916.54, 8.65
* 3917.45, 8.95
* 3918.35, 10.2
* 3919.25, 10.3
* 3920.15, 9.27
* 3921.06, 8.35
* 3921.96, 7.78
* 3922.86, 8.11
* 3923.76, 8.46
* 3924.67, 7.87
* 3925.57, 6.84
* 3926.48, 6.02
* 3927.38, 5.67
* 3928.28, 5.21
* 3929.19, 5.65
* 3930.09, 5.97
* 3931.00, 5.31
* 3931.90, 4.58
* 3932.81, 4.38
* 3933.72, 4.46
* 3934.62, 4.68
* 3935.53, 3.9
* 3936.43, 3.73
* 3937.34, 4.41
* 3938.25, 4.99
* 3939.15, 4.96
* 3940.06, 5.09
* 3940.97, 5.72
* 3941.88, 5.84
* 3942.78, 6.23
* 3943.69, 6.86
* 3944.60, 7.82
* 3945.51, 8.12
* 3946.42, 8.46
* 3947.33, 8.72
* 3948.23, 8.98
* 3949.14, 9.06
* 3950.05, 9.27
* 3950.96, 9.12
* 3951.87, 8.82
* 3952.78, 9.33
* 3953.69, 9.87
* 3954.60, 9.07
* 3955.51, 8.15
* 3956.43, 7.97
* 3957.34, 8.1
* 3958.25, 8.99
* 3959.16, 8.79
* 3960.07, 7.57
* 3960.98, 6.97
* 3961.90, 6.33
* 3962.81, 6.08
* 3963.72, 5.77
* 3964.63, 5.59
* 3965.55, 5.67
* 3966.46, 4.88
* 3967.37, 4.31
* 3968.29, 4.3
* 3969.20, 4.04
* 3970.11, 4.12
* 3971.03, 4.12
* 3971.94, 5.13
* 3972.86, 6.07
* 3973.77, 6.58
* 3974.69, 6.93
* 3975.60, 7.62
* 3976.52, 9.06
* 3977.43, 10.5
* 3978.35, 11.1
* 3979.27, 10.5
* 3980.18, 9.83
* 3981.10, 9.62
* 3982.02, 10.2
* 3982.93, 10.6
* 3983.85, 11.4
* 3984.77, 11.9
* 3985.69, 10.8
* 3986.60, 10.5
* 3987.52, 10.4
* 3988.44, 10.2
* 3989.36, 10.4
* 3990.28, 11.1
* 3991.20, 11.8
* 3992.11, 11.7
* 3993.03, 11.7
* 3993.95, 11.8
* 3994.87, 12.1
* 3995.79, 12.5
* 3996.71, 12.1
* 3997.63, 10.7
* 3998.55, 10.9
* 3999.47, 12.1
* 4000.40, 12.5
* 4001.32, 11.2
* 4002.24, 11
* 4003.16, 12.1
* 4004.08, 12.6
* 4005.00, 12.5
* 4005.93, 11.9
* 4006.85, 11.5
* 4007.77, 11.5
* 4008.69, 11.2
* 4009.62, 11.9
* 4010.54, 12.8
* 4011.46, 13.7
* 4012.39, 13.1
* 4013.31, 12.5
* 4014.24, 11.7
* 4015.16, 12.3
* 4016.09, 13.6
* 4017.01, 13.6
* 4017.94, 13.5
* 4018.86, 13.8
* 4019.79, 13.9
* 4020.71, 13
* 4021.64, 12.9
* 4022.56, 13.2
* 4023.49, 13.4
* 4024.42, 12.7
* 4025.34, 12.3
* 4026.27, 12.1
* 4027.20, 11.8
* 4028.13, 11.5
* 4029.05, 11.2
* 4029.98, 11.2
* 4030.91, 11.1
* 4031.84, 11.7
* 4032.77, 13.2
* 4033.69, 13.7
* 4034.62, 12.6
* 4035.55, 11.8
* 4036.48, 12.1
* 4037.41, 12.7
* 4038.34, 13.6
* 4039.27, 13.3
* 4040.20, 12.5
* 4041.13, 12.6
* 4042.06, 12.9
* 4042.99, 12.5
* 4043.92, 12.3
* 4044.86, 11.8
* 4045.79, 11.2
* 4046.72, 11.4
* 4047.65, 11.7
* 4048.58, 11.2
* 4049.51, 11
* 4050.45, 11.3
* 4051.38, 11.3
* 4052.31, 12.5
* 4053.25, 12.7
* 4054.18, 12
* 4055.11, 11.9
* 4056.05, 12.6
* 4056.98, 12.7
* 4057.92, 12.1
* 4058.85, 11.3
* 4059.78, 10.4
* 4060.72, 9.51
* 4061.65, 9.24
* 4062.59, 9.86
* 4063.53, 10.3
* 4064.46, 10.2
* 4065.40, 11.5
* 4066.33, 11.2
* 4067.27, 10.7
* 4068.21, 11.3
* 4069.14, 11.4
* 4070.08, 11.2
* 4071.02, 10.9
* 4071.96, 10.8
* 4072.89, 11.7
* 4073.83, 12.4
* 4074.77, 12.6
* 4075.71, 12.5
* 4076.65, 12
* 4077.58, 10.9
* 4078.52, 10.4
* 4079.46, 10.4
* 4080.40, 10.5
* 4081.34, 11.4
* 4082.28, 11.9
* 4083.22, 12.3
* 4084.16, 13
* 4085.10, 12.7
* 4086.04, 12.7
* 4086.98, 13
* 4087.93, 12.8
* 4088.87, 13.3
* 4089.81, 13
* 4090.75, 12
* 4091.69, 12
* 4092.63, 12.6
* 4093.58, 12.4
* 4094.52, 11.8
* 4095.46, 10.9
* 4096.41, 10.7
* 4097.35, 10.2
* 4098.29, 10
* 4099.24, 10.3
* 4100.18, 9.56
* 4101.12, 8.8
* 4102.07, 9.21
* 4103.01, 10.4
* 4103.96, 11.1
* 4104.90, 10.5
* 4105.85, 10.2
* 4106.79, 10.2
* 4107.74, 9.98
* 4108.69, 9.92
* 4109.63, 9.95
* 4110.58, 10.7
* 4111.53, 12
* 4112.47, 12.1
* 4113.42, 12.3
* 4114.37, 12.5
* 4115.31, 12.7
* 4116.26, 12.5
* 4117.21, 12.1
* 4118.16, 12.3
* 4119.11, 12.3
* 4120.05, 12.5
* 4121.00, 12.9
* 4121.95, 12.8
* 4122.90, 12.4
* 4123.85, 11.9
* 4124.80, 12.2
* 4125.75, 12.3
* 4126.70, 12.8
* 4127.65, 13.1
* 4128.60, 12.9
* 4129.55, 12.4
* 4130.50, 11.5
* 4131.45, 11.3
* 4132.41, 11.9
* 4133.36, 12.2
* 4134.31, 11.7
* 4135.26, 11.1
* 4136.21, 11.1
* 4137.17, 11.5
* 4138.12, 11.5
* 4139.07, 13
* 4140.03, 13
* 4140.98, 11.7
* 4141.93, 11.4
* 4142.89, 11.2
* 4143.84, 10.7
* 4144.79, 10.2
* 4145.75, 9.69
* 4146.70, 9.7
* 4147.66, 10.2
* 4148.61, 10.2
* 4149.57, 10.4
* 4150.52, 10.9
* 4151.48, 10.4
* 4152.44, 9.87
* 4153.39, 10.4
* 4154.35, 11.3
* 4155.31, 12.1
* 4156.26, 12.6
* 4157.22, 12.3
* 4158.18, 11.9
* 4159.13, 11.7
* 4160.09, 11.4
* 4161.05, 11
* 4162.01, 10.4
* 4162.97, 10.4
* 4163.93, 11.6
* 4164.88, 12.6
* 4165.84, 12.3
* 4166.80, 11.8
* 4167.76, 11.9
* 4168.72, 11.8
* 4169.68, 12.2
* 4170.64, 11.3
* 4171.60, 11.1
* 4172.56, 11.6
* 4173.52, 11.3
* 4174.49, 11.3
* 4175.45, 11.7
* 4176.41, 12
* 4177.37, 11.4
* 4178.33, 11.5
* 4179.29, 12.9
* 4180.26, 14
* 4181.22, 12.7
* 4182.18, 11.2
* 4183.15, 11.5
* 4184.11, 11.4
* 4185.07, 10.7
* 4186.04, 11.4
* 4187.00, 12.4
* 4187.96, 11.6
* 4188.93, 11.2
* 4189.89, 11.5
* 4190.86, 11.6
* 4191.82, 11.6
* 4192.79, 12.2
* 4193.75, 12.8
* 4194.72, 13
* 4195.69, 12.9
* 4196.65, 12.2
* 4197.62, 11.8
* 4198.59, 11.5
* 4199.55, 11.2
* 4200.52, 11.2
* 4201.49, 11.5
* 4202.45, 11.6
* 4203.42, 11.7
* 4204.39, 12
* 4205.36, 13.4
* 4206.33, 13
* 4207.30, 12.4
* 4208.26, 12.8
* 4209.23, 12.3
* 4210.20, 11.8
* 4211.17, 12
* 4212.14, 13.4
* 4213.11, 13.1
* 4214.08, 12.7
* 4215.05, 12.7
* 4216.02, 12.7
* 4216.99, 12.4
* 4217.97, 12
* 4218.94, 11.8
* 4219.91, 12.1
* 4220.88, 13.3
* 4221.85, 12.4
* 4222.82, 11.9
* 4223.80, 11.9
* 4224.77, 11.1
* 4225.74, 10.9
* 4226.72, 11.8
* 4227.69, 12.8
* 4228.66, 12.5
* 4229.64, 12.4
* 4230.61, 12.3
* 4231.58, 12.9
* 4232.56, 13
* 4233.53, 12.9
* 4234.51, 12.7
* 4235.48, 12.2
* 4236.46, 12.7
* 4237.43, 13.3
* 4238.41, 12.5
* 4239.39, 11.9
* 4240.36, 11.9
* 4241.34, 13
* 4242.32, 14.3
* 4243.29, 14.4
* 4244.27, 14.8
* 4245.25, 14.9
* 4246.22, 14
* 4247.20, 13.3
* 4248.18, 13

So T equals 1.66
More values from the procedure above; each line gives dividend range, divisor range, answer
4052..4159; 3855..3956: 1.69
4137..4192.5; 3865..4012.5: 1.53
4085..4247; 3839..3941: 1.87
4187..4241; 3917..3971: 2.05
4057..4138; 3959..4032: 1.16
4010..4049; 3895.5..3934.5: 1.63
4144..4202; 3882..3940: 1.75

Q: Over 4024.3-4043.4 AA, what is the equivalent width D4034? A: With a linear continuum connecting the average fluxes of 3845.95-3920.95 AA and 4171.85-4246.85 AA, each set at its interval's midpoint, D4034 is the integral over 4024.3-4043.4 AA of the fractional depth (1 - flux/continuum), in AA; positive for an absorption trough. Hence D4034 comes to -4.7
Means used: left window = 7.82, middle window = 12.3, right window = 12.3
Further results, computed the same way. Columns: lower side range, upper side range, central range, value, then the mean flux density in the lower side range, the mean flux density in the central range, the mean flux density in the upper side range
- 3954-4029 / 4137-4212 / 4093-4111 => 1.1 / 10.2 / 10.4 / 11.6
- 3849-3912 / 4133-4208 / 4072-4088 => -2.4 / 7.66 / 11.9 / 11.6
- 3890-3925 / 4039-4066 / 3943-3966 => 4.1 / 8.82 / 7.96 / 11.6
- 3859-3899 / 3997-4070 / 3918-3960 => 9.0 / 7.28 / 7.16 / 12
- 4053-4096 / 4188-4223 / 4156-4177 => 0.7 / 11.6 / 11.6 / 12.2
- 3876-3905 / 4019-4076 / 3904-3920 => -2.5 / 7.55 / 9.45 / 11.9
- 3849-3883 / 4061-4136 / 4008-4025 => -4.9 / 7.28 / 12.9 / 11.5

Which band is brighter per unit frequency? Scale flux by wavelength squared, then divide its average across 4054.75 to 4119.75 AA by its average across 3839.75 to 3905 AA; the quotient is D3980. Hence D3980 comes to 1.74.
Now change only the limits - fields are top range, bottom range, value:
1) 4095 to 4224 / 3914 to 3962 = 1.78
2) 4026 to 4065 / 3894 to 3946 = 1.65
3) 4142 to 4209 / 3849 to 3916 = 1.73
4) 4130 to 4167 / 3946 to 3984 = 1.59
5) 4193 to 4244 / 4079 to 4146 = 1.12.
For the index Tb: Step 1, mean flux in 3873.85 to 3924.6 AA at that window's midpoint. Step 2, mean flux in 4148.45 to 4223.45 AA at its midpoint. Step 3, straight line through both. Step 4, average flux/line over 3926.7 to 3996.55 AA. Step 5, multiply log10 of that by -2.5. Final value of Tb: 0.17 mag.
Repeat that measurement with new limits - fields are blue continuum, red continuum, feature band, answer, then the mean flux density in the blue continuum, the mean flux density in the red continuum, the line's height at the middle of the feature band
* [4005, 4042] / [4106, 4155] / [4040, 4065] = 0.07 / 12.5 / 11.5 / 12.3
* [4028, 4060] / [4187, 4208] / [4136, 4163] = 0.09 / 12.1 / 12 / 12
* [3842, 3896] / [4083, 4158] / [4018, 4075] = -0.17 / 7.14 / 11.5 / 10.2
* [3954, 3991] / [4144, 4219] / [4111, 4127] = -0.17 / 8.07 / 11.7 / 10.6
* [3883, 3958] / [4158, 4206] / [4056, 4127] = -0.11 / 7.65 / 11.8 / 10.4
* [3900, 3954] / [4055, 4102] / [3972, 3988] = -0.06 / 7.64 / 11.4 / 8.94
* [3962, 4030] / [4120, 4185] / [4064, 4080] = -0.03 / 10.5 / 11.6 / 11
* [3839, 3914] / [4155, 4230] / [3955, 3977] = 0.34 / 7.5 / 12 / 8.77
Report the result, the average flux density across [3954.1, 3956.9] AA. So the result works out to 8.4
